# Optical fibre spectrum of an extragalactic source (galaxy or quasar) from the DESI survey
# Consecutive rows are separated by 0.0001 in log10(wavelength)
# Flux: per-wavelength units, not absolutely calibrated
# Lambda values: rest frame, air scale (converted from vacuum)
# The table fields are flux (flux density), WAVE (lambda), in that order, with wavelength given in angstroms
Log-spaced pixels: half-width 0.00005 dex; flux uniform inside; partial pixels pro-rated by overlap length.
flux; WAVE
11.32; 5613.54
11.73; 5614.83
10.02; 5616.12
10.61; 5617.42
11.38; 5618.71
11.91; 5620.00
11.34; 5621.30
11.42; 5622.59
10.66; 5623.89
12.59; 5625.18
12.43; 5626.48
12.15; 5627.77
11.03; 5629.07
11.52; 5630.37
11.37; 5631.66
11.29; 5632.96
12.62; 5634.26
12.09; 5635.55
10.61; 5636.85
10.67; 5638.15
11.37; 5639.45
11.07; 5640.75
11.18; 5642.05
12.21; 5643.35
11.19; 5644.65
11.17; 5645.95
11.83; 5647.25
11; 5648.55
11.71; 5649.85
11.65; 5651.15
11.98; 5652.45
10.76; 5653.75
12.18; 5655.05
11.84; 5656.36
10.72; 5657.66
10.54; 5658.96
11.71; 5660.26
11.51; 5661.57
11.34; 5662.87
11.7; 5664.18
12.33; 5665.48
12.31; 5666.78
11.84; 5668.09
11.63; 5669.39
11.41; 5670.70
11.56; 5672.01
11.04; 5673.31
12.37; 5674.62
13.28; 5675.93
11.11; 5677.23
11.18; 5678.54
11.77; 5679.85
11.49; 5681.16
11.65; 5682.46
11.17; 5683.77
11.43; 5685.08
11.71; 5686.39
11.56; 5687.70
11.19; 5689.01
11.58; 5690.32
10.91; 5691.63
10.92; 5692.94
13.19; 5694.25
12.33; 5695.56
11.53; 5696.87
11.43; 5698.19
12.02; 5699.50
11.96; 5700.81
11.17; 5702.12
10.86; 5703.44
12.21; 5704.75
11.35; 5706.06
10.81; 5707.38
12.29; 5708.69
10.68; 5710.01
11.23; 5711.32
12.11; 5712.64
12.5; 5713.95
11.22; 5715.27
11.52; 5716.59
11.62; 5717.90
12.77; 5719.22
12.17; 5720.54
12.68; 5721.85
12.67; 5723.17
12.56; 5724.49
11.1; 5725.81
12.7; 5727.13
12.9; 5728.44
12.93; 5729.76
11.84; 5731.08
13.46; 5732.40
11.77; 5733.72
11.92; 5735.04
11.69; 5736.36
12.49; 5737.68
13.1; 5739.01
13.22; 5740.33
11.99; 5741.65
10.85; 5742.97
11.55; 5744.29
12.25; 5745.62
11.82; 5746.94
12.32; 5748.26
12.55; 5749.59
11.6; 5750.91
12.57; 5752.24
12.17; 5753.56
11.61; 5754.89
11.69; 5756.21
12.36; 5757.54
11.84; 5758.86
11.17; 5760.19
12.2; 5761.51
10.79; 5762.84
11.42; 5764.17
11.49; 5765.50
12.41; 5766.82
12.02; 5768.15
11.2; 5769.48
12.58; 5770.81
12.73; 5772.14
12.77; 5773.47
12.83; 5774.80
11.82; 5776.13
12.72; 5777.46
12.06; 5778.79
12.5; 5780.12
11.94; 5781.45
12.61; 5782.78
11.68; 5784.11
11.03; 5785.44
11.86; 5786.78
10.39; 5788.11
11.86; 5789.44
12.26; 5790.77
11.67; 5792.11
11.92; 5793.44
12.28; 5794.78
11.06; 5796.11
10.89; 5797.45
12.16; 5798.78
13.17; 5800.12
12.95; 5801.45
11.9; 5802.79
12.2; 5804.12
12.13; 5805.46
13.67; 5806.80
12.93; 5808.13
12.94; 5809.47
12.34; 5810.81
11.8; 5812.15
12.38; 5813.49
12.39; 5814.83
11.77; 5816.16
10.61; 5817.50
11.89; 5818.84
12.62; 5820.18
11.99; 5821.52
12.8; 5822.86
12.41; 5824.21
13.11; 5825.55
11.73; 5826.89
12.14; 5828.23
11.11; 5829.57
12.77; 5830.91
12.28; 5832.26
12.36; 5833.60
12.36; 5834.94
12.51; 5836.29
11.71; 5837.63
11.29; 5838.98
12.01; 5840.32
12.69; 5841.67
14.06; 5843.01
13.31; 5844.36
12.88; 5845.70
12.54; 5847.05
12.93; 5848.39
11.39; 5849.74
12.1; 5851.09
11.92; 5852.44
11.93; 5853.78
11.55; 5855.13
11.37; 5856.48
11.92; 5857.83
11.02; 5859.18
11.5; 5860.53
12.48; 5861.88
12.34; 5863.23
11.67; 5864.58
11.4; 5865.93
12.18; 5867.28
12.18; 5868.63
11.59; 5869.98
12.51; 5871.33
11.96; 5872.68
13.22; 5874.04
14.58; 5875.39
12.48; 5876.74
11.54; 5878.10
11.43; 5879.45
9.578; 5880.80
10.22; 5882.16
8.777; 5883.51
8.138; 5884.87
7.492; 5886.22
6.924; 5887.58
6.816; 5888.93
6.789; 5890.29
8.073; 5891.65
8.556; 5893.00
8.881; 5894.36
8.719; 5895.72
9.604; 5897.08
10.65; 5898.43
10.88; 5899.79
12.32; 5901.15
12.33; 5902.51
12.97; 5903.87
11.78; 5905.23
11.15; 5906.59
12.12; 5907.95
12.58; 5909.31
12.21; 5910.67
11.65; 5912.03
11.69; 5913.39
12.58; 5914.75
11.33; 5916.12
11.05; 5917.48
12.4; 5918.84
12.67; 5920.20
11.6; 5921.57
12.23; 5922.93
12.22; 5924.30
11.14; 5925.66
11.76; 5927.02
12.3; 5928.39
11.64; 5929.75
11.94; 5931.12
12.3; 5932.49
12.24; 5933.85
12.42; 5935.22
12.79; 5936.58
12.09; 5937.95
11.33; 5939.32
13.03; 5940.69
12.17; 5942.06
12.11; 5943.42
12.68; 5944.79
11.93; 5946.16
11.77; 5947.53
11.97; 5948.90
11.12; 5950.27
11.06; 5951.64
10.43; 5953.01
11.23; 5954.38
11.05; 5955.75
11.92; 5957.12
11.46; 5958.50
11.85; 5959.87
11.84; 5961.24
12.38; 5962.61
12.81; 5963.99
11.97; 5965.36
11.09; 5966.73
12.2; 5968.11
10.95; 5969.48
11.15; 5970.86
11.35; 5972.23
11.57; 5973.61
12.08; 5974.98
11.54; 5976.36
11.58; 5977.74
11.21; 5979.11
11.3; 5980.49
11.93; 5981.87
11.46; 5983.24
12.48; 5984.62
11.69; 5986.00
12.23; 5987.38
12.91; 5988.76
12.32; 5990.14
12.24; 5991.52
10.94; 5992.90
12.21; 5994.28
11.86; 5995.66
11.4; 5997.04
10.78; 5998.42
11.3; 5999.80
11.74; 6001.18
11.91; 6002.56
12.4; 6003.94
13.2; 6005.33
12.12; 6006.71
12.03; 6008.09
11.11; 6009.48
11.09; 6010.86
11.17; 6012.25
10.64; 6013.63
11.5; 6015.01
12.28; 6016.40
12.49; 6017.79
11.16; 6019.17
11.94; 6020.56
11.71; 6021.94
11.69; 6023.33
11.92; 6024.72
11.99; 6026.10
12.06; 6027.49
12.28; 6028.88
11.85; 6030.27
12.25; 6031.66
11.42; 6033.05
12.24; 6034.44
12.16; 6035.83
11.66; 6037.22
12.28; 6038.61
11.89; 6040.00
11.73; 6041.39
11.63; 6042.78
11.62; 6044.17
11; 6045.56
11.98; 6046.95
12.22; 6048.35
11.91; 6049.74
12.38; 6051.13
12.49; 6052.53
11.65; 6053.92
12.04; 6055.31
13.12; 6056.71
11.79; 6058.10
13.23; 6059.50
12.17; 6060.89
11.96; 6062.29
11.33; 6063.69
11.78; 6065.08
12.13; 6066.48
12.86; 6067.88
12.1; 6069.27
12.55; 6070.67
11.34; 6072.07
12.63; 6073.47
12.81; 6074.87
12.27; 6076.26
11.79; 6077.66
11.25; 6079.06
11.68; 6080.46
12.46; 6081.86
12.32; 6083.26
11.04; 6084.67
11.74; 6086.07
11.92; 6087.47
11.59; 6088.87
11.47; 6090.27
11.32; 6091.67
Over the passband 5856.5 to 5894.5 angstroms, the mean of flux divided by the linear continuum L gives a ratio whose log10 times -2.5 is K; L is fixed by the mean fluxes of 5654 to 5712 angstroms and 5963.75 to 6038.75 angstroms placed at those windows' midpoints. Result 0.11 mag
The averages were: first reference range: 11.6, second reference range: 11.8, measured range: 10.6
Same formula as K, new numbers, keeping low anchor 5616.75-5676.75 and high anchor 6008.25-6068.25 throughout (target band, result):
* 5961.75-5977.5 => 0.010 mag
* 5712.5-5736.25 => -0.055 mag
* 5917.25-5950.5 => -0.023 mag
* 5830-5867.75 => -0.038 mag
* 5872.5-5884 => 0.019 mag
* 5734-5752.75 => -0.043 mag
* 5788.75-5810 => -0.050 mag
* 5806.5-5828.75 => -0.054 mag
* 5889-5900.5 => 0.303 mag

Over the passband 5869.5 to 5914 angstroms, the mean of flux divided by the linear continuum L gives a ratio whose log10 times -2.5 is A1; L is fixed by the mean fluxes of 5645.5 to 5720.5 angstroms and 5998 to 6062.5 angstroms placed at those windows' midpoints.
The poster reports 0.11 mag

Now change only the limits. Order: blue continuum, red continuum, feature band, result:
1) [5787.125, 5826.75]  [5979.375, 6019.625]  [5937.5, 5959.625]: 0.02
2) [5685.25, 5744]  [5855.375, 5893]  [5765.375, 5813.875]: -0.07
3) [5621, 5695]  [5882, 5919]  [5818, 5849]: -0.17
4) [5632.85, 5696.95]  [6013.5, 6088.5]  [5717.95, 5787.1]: -0.04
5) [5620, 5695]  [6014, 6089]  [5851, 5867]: 0.00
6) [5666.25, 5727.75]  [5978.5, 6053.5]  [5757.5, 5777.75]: -0.02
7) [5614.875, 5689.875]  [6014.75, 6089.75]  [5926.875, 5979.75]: 0.01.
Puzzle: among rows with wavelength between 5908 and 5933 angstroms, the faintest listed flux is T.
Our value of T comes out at 11.05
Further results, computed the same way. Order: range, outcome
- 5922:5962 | 10.43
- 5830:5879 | 11.02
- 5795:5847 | 10.61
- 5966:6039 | 10.64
